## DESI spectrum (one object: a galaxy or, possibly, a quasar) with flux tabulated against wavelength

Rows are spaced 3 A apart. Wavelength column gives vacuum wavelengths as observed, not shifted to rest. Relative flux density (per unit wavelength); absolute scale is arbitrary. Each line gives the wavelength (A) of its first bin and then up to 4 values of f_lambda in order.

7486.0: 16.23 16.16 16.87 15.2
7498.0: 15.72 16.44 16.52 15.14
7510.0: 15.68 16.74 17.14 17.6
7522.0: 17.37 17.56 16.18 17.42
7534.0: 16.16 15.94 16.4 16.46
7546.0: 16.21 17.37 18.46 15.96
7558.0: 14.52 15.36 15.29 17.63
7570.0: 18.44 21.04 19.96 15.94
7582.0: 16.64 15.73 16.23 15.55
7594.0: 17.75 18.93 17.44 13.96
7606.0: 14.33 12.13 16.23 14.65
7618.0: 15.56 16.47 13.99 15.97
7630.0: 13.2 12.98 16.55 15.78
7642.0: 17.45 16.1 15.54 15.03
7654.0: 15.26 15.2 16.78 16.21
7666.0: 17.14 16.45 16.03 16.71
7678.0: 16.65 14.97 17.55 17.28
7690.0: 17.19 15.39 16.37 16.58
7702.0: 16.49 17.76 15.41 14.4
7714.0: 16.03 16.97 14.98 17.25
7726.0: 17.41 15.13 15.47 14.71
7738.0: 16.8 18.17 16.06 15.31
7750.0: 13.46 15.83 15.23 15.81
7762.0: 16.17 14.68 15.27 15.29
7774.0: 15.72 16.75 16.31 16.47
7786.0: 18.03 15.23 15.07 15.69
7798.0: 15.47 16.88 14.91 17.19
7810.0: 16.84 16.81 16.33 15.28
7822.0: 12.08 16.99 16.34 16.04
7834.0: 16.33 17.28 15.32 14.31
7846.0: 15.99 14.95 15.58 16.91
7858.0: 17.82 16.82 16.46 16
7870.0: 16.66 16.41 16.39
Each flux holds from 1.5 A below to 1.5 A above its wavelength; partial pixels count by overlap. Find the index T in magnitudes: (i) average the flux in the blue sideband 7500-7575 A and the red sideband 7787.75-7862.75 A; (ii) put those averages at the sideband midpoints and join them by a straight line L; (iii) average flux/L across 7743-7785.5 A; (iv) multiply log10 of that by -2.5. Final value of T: 0.03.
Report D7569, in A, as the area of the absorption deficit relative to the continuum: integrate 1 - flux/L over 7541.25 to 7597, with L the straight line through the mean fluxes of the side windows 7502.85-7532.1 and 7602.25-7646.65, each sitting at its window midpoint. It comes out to -3.7 A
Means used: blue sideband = 16.7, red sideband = 15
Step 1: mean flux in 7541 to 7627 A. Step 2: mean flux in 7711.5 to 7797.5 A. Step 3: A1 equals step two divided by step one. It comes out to 1.0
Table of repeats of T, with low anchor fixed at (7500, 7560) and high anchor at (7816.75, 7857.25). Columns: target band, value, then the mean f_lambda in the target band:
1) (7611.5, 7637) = 0.090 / 15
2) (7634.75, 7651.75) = 0.008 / 16.1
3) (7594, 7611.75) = 0.050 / 15.6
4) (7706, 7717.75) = 0.023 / 15.7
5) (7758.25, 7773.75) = 0.031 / 15.4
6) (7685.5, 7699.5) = -0.031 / 16.6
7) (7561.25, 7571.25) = -0.027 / 16.9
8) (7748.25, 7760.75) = 0.057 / 15.1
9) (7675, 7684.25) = -0.010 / 16.3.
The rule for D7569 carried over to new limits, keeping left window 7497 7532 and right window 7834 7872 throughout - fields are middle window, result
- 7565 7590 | -1.6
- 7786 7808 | 0.5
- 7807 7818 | -0.3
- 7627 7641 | 1.4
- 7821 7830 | 0.5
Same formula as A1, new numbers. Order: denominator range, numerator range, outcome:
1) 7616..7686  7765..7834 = 1.01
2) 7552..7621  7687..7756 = 0.98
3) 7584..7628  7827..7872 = 1.03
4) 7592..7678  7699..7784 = 1.01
